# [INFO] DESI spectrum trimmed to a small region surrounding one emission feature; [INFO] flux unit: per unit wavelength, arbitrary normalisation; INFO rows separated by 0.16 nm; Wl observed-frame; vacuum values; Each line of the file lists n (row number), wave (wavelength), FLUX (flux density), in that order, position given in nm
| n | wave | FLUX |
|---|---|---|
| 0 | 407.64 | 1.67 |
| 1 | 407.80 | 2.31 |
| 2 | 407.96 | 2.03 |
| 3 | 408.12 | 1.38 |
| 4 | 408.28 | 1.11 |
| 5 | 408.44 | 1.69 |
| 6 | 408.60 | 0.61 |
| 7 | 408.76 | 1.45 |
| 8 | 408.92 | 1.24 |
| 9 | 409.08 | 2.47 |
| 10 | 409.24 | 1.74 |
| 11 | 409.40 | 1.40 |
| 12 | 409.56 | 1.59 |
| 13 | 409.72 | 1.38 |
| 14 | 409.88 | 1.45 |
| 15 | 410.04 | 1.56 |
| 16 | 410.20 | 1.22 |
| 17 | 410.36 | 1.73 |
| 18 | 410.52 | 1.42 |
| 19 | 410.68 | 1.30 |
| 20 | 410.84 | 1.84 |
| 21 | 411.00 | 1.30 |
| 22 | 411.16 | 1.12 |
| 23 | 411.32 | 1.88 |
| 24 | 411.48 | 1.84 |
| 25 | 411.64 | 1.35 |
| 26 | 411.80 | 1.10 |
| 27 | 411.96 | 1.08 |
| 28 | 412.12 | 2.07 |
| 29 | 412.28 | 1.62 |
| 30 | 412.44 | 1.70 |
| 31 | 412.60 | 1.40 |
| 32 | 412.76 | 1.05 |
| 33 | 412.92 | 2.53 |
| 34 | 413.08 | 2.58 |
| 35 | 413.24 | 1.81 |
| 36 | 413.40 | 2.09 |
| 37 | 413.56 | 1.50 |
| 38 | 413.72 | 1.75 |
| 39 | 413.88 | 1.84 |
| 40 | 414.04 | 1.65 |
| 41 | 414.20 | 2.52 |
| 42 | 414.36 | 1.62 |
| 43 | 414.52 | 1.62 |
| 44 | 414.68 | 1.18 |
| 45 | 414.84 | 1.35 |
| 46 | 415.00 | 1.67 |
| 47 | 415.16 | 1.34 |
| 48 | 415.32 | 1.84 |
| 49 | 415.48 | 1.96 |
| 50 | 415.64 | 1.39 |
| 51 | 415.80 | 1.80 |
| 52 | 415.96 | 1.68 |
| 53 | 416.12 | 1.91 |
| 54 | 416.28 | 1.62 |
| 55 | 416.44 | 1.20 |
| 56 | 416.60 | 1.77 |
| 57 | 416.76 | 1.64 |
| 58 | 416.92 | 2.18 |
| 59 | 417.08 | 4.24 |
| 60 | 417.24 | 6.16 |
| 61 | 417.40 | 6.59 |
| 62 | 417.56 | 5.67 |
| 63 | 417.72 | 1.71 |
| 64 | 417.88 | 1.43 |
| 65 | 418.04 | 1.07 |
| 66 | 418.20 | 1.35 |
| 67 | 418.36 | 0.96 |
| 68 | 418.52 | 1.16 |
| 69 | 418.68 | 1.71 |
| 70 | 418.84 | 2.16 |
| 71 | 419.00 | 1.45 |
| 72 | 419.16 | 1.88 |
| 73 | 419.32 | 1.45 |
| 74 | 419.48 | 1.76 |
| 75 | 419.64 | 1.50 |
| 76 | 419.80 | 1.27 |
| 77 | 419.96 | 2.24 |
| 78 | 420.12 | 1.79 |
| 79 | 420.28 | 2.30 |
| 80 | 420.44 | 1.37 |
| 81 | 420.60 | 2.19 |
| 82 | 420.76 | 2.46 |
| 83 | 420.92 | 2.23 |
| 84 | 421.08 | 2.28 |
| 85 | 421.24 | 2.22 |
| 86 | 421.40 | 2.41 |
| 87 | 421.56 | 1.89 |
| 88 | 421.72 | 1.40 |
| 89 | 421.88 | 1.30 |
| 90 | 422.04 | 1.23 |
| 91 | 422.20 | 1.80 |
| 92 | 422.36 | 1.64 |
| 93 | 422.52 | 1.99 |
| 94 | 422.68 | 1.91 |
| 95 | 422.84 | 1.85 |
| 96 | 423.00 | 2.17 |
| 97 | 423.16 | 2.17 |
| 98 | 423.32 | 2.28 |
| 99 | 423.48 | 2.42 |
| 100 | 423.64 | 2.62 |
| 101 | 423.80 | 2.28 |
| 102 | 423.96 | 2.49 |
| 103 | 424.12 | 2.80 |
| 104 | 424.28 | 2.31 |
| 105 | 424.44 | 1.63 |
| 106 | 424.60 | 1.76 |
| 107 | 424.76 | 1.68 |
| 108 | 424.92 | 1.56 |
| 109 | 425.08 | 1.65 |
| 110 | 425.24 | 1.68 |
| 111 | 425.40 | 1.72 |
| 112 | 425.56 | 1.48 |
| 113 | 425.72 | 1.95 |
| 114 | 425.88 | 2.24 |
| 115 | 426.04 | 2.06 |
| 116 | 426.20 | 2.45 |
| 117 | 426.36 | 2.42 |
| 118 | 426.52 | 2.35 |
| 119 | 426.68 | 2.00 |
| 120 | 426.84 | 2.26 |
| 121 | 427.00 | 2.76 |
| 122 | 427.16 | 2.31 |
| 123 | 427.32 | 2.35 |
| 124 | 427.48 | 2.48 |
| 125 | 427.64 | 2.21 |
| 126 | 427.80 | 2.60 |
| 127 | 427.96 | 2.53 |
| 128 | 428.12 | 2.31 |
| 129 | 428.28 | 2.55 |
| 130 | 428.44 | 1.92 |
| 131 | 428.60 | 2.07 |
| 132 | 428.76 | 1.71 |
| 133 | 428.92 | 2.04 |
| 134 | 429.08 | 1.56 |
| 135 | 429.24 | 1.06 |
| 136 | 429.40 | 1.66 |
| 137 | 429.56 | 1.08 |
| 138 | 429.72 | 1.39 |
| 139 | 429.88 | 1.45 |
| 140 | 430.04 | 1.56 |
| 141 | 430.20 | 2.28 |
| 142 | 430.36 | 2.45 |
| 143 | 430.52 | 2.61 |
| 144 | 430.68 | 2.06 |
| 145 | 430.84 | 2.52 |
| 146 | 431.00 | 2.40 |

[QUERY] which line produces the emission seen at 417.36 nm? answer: [O II]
